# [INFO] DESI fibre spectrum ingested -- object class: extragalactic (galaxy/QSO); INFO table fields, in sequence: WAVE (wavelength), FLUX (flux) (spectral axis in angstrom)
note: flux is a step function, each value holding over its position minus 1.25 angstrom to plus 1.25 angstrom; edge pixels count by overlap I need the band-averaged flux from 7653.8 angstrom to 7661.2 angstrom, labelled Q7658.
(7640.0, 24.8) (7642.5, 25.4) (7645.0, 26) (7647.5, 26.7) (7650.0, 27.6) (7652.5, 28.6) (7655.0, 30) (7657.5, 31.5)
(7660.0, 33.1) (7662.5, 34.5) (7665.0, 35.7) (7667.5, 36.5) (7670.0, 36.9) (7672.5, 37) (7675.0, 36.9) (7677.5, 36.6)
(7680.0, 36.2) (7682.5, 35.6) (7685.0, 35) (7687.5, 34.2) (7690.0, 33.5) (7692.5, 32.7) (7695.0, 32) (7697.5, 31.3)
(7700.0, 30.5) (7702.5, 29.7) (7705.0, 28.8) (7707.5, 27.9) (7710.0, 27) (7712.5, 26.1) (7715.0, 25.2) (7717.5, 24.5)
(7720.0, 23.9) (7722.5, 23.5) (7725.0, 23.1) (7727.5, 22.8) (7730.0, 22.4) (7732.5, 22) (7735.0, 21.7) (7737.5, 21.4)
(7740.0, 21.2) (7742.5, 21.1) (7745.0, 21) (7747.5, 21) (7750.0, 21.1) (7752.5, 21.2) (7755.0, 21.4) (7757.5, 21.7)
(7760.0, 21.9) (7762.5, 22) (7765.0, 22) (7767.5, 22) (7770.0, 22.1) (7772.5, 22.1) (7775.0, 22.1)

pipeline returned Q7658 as 31.5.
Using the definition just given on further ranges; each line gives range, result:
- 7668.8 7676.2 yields 36.9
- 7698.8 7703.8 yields 30.1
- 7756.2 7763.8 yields 21.9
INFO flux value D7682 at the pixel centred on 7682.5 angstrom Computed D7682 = 35.6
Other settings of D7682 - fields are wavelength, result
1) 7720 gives 23.9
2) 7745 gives 21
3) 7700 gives 30.5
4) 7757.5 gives 21.7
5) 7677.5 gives 36.6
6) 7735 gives 21.7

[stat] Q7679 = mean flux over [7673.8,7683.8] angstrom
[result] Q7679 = 36.3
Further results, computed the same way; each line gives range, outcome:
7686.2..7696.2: 33.1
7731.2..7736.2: 21.9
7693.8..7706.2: 30.5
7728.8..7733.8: 22.2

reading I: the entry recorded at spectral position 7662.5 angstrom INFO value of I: 34.5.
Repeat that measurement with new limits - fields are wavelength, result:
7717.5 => 24.5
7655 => 30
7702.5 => 29.7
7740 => 21.2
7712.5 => 26.1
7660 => 33.1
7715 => 25.2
